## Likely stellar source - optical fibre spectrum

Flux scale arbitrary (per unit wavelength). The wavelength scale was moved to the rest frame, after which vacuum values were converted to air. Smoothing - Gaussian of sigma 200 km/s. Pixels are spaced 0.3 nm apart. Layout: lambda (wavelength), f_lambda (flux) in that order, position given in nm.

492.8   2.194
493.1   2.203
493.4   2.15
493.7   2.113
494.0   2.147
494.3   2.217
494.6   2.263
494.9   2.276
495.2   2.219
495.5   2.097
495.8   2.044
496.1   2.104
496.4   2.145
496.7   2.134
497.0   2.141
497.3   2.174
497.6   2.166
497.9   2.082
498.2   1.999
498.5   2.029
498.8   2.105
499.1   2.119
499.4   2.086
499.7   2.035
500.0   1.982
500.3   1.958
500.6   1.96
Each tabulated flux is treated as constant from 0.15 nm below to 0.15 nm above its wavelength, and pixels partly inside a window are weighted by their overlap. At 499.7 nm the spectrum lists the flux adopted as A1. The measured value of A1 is 2.035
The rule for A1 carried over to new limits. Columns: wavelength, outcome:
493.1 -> 2.203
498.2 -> 1.999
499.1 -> 2.119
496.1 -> 2.104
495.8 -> 2.044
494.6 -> 2.263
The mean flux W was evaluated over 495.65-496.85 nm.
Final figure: 2.11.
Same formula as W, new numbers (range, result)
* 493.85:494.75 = 2.21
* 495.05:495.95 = 2.12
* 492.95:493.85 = 2.16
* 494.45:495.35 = 2.25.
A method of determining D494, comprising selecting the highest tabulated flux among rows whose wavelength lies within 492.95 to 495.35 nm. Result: 2.276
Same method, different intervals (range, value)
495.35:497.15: 2.145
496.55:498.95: 2.174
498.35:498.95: 2.105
